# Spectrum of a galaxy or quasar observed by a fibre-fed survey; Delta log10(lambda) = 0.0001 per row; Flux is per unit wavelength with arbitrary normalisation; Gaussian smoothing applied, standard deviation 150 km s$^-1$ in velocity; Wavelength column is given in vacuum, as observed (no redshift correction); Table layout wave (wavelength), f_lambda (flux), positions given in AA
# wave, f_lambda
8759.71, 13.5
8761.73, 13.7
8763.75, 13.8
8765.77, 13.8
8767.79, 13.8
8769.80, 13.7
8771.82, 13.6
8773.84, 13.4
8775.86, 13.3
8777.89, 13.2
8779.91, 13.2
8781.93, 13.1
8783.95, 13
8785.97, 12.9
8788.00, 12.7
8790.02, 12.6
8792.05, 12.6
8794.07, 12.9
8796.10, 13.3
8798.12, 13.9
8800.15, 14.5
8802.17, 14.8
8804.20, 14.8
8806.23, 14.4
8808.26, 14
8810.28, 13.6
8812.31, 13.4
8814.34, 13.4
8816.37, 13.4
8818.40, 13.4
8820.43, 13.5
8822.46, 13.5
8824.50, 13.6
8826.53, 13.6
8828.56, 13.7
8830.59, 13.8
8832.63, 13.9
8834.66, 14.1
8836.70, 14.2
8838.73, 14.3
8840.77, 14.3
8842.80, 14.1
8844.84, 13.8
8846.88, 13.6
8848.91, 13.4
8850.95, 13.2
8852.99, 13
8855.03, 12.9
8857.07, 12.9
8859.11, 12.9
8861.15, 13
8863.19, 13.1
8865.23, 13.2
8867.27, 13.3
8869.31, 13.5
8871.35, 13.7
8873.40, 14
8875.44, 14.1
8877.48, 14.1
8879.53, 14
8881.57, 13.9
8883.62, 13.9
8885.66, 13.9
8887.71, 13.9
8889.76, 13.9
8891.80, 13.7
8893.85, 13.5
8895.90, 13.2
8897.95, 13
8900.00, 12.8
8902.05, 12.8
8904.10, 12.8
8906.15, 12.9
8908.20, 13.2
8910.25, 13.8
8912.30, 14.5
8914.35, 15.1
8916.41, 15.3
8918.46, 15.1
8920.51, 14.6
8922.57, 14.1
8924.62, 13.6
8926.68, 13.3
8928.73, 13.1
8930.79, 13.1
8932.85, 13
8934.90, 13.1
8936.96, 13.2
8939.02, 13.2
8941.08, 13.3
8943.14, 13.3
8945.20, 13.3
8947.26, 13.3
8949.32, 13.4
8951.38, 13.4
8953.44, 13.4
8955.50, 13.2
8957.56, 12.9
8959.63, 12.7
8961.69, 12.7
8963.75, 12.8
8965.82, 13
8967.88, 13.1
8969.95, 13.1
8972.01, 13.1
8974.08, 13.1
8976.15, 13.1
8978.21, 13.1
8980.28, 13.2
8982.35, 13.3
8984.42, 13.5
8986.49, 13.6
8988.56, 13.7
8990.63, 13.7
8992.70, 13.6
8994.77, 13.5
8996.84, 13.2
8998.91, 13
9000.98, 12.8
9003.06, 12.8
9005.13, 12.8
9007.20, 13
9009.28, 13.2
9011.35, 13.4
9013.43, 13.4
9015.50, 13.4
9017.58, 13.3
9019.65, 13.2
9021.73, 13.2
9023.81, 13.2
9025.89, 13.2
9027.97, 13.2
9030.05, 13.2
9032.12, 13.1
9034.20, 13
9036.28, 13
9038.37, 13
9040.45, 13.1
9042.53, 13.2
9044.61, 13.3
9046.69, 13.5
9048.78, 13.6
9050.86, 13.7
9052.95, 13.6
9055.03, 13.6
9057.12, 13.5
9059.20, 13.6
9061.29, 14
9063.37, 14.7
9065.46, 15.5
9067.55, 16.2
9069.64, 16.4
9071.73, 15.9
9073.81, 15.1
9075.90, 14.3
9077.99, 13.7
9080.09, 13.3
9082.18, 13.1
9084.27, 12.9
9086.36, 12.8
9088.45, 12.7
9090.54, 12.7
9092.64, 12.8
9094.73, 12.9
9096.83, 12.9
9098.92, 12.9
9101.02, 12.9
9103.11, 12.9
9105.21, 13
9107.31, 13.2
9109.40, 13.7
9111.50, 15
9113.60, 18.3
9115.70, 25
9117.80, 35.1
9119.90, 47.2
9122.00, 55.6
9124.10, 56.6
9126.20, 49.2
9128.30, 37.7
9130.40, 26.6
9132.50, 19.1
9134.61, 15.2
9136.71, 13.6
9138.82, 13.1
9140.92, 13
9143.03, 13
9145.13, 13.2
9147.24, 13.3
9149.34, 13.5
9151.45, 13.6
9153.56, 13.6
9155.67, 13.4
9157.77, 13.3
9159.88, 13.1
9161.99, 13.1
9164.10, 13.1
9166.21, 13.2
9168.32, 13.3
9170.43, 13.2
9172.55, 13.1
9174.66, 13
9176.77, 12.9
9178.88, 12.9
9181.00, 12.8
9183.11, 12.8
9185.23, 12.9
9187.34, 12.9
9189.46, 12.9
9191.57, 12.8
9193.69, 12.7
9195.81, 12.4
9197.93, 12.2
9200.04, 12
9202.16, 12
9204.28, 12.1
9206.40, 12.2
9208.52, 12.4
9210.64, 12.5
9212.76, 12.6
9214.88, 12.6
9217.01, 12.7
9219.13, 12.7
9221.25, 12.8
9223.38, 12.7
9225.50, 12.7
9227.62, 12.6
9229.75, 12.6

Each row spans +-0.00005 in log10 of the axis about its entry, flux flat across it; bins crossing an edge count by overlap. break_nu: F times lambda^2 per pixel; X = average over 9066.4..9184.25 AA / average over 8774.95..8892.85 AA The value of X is 1.39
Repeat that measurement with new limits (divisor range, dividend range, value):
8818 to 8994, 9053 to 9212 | 1.28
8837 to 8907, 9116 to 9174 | 1.69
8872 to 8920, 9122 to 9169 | 1.51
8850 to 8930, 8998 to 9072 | 1.03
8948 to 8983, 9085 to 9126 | 1.74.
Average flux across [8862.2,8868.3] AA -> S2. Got 13.2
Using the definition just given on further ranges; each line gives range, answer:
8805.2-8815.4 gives 13.8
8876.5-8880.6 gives 14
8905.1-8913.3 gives 13.6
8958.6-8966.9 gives 12.8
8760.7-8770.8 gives 13.8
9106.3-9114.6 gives 15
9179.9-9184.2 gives 12.8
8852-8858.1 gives 12.9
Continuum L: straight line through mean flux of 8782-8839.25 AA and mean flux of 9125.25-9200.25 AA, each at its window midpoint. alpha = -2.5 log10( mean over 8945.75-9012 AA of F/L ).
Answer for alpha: 0.10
